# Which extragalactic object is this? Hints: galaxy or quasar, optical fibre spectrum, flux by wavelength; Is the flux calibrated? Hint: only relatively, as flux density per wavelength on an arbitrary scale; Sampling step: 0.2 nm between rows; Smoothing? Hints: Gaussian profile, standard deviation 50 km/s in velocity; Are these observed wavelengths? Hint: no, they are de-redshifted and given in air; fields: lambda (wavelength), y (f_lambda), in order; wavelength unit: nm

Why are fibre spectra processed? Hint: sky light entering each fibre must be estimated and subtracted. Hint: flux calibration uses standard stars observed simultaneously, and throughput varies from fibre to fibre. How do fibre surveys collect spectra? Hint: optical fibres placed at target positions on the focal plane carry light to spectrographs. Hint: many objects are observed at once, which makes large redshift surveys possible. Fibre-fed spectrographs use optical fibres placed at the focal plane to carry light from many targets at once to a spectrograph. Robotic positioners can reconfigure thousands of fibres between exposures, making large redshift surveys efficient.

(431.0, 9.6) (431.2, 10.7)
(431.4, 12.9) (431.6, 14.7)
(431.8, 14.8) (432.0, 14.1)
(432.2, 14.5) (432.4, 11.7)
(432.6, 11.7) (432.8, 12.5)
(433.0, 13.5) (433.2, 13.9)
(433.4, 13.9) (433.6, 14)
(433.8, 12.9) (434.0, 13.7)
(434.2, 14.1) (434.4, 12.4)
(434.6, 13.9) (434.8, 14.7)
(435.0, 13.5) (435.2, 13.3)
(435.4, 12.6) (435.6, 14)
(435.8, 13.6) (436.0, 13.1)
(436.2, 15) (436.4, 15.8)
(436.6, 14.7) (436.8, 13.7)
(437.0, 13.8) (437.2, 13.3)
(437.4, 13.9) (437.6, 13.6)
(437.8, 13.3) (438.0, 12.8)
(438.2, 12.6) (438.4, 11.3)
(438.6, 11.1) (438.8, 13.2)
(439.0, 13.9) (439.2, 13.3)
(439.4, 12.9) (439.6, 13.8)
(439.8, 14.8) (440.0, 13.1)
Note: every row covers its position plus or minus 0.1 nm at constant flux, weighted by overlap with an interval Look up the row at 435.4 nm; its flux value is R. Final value 12.6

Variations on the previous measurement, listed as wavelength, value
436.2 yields 15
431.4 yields 12.9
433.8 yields 12.9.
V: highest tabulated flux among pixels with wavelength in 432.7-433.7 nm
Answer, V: 14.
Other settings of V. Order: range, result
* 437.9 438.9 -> 13.2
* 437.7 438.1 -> 13.3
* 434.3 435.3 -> 14.7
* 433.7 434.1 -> 13.7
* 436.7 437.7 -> 13.9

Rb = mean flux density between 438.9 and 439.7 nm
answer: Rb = 13.5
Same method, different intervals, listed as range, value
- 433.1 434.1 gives 13.7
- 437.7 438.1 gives 13.1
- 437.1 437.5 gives 13.6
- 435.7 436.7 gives 14.4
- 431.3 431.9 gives 14.1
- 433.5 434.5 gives 13.4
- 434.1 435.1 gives 13.7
